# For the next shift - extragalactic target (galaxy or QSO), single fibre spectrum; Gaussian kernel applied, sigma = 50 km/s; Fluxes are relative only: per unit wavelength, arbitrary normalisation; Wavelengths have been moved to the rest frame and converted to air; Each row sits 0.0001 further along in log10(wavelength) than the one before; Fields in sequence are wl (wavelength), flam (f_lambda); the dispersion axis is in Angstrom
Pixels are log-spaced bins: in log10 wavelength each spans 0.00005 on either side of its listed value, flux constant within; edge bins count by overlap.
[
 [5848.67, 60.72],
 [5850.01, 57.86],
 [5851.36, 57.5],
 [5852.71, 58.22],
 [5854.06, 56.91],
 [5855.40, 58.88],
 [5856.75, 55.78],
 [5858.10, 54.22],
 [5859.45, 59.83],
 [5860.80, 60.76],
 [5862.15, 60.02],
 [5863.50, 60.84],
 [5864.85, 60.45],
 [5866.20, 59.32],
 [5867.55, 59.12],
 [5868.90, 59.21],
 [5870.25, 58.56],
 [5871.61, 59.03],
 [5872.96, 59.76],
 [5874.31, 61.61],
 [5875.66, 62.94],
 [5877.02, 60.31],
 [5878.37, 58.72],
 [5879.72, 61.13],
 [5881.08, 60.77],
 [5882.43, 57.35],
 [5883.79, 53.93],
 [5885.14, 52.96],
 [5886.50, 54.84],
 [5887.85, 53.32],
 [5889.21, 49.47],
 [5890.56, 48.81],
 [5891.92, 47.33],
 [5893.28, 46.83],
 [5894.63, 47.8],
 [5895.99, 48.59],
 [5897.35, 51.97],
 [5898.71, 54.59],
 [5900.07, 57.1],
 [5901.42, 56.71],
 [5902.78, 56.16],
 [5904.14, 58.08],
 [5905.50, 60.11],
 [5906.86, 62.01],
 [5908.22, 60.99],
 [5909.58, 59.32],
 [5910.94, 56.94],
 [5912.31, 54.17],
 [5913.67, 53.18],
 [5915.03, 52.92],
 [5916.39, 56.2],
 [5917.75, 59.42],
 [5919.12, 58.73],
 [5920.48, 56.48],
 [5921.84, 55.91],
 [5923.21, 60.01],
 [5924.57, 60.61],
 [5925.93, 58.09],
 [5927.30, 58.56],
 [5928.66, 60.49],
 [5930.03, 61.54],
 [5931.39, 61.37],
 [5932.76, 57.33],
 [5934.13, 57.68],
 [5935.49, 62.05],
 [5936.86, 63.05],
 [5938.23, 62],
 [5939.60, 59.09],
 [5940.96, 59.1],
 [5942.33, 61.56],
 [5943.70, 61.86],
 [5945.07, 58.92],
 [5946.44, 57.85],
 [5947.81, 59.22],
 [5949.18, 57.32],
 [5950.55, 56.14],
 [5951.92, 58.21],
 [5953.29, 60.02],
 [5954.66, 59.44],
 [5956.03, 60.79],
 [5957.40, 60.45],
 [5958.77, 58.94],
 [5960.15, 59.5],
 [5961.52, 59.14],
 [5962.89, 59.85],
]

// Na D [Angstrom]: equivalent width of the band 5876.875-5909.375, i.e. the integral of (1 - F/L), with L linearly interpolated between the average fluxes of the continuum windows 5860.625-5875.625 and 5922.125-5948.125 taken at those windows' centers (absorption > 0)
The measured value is 2.7 Angstrom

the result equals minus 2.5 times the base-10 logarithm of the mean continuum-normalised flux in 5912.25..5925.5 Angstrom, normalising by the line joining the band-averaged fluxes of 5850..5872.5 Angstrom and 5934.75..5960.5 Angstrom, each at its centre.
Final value 0.045 mag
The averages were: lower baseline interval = 58.6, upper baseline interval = 59.8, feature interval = 57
